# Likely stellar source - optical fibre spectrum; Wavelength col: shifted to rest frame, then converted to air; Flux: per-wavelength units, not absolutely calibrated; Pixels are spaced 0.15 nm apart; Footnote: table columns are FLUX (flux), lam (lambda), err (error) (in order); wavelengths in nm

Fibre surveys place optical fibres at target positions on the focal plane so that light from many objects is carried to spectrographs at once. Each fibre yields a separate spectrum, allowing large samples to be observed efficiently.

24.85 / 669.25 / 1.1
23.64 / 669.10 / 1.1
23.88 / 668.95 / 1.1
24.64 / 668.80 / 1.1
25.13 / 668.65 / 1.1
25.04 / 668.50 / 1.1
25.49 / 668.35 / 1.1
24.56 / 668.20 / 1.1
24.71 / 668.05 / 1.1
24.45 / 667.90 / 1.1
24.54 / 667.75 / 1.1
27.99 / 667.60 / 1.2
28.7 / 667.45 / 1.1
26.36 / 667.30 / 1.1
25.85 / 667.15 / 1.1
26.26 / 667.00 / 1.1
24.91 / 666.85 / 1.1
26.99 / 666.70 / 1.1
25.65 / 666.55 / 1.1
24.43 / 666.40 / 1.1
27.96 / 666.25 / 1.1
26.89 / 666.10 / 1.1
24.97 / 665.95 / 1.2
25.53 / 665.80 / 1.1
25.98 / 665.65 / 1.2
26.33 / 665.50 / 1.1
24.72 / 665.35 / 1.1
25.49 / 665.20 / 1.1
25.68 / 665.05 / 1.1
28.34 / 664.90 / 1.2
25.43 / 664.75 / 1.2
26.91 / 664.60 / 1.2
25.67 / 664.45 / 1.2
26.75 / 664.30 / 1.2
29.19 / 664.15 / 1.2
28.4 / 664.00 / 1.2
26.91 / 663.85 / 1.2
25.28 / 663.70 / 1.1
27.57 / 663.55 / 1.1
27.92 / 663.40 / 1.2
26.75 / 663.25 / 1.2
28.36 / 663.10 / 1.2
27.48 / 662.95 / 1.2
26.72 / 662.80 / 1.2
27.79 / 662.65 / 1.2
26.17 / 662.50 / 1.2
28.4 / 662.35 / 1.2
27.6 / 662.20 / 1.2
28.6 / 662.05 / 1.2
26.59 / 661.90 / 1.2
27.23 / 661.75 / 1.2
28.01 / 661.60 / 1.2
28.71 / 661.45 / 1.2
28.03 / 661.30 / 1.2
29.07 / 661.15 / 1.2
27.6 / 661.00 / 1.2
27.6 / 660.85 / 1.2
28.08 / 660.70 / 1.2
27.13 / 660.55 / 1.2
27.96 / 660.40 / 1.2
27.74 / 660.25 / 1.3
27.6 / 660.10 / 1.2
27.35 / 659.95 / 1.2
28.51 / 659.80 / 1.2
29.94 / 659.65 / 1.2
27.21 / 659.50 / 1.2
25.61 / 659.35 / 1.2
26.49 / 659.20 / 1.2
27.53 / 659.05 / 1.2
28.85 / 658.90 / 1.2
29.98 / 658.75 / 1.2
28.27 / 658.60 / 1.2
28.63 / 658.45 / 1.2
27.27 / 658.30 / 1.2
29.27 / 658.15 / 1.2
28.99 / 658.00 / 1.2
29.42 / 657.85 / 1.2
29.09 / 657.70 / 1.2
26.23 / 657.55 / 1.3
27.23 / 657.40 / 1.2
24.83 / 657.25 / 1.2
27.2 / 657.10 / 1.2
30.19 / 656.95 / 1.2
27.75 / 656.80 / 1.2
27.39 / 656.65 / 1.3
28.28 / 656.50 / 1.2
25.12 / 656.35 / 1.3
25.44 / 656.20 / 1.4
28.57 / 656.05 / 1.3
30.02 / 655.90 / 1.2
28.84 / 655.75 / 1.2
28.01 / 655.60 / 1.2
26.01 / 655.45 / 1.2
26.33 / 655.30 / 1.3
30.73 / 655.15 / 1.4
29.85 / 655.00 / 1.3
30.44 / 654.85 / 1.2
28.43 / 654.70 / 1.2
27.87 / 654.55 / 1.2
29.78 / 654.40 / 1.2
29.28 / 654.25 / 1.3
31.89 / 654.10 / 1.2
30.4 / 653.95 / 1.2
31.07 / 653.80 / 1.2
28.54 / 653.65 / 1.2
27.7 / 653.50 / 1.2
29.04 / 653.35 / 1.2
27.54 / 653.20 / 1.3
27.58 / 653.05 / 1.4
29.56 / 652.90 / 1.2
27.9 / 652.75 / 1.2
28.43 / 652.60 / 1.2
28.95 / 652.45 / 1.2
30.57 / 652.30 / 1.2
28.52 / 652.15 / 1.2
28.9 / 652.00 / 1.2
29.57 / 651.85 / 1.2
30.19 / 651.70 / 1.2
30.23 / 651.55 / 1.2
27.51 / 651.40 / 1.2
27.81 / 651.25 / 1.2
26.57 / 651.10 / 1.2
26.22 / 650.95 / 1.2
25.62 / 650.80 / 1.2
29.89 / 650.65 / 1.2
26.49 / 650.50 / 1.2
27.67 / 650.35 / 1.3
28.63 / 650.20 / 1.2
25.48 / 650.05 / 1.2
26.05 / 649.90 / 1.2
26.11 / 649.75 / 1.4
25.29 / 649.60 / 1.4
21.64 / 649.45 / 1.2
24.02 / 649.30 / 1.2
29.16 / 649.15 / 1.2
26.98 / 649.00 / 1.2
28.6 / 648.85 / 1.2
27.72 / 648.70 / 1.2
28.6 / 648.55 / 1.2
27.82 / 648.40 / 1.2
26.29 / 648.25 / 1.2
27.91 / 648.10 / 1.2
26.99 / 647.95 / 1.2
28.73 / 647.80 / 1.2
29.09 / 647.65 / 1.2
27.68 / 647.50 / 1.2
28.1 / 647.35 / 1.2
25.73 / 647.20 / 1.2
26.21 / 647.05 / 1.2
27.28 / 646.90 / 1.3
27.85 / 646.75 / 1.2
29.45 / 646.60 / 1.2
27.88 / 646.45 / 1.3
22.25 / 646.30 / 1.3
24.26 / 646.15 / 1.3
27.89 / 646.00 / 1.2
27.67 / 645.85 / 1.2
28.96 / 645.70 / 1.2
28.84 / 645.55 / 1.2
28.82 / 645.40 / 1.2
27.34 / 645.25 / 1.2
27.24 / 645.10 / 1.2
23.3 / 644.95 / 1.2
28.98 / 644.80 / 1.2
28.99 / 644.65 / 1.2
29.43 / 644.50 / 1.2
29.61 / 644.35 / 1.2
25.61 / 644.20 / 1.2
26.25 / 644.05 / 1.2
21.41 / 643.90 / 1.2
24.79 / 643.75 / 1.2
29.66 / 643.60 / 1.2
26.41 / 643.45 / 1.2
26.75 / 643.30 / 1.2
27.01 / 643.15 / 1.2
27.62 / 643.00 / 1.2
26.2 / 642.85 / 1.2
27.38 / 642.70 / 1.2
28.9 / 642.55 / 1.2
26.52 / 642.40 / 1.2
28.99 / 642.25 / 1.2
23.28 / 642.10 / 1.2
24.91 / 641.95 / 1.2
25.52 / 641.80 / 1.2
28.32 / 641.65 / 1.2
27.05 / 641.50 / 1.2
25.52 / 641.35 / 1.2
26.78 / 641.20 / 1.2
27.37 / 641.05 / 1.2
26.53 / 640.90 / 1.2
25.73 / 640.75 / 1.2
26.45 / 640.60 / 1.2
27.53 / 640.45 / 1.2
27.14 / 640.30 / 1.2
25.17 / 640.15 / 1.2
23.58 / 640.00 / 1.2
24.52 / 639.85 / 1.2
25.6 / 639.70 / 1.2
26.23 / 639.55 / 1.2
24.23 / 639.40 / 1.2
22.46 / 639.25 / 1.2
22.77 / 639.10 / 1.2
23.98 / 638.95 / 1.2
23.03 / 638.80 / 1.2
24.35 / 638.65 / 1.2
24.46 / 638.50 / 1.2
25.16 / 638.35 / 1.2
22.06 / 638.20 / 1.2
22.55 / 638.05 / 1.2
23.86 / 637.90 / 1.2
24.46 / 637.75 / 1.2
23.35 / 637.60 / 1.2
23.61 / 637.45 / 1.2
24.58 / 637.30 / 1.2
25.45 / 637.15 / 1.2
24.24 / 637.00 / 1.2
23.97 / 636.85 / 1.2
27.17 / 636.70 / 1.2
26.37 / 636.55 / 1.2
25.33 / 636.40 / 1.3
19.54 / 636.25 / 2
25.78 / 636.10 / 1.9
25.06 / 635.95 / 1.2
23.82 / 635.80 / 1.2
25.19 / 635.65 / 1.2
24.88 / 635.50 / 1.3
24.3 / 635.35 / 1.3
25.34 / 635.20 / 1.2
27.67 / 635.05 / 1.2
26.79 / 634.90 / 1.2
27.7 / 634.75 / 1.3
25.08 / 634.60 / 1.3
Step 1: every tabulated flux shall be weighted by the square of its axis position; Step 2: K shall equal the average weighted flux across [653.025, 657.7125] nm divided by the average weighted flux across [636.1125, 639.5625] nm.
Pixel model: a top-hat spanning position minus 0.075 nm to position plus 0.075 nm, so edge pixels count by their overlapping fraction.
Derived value 1.24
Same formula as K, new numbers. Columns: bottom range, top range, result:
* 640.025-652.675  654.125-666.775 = 1.06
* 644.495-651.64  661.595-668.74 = 1.03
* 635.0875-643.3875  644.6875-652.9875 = 1.12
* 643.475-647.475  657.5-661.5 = 1.08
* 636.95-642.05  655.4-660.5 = 1.18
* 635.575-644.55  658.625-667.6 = 1.15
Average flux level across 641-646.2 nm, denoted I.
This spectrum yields 27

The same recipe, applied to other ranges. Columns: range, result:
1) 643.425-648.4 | 27.2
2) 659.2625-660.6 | 27.7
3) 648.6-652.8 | 27.5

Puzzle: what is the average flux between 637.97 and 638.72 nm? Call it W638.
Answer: 23.7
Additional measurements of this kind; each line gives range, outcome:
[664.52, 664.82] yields 26.2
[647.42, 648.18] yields 28.1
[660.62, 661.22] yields 28.1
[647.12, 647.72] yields 27.6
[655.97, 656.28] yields 27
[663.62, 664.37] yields 27.3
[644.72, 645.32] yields 26.7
